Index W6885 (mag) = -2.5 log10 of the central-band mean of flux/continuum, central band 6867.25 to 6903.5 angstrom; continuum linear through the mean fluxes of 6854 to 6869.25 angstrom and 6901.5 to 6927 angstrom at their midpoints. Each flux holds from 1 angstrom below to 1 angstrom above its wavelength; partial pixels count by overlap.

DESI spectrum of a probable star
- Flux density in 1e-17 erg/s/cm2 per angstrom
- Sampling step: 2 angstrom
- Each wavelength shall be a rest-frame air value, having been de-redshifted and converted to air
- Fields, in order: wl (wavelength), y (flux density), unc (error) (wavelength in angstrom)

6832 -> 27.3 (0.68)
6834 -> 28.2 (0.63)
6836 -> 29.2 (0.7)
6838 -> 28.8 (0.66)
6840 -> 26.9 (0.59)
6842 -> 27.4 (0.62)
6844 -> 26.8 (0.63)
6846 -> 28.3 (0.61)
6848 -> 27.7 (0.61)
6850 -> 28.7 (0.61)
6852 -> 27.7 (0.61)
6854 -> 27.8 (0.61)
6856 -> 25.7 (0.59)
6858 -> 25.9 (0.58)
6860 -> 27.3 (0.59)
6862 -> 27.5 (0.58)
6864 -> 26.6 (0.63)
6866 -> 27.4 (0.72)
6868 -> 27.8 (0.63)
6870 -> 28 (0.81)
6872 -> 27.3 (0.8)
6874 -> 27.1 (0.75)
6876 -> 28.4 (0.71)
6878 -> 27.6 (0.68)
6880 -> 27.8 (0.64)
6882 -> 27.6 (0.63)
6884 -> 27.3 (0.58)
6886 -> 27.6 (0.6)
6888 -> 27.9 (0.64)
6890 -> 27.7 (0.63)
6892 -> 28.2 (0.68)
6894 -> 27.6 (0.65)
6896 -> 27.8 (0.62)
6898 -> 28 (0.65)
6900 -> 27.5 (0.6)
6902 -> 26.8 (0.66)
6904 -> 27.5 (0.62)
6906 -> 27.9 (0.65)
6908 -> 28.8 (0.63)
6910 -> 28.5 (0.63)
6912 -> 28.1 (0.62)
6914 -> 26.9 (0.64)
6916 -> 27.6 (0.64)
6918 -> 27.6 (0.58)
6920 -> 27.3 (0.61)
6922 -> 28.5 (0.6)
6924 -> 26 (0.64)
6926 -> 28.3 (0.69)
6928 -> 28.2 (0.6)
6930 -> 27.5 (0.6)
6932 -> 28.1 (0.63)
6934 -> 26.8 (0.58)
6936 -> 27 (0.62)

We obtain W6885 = -0.01 mag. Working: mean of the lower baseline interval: 27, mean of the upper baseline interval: 27.7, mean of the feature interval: 27.7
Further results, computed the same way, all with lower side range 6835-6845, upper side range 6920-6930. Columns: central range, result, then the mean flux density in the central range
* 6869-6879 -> 0.00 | 27.7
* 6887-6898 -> 0.00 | 27.9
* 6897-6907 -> 0.01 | 27.5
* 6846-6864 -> 0.02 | 27.3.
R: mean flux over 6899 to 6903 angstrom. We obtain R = 27.1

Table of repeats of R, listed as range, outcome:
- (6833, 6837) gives 28.7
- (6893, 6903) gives 27.5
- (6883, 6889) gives 27.6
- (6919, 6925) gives 27.3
